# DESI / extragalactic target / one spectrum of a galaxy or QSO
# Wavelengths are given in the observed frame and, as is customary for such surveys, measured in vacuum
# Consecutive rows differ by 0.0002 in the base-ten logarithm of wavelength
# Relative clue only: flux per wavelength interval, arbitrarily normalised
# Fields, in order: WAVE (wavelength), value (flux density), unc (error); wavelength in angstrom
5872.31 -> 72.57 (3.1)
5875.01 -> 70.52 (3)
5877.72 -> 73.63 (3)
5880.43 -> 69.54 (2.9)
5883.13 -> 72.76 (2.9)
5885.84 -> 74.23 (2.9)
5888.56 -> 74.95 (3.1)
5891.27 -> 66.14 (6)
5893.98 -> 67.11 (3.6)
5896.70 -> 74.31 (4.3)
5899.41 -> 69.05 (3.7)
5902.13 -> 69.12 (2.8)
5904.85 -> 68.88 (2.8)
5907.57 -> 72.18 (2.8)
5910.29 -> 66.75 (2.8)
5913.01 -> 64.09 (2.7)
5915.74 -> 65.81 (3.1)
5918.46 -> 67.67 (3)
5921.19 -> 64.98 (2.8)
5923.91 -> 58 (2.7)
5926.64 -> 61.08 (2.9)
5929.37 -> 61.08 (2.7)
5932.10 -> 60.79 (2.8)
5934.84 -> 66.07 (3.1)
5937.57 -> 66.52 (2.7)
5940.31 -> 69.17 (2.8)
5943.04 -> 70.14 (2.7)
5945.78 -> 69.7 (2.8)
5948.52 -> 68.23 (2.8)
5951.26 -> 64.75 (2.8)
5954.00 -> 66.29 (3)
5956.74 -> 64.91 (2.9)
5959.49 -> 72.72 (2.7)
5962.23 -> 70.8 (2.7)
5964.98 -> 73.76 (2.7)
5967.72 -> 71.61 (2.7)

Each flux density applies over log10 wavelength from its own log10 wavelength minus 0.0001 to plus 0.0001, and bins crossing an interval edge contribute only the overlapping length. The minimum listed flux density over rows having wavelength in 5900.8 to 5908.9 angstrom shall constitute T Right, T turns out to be 68.88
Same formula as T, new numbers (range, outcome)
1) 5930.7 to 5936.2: 60.79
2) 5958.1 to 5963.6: 70.8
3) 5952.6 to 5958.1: 64.91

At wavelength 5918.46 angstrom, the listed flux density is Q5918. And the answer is 67.67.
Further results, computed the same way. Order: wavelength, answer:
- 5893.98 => 67.11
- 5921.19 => 64.98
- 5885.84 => 74.23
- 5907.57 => 72.18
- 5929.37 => 61.08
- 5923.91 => 58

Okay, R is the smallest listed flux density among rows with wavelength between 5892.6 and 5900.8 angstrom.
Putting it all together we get 67.11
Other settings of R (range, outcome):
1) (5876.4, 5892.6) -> 66.14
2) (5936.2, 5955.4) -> 64.75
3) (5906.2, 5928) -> 58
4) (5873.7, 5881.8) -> 69.54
